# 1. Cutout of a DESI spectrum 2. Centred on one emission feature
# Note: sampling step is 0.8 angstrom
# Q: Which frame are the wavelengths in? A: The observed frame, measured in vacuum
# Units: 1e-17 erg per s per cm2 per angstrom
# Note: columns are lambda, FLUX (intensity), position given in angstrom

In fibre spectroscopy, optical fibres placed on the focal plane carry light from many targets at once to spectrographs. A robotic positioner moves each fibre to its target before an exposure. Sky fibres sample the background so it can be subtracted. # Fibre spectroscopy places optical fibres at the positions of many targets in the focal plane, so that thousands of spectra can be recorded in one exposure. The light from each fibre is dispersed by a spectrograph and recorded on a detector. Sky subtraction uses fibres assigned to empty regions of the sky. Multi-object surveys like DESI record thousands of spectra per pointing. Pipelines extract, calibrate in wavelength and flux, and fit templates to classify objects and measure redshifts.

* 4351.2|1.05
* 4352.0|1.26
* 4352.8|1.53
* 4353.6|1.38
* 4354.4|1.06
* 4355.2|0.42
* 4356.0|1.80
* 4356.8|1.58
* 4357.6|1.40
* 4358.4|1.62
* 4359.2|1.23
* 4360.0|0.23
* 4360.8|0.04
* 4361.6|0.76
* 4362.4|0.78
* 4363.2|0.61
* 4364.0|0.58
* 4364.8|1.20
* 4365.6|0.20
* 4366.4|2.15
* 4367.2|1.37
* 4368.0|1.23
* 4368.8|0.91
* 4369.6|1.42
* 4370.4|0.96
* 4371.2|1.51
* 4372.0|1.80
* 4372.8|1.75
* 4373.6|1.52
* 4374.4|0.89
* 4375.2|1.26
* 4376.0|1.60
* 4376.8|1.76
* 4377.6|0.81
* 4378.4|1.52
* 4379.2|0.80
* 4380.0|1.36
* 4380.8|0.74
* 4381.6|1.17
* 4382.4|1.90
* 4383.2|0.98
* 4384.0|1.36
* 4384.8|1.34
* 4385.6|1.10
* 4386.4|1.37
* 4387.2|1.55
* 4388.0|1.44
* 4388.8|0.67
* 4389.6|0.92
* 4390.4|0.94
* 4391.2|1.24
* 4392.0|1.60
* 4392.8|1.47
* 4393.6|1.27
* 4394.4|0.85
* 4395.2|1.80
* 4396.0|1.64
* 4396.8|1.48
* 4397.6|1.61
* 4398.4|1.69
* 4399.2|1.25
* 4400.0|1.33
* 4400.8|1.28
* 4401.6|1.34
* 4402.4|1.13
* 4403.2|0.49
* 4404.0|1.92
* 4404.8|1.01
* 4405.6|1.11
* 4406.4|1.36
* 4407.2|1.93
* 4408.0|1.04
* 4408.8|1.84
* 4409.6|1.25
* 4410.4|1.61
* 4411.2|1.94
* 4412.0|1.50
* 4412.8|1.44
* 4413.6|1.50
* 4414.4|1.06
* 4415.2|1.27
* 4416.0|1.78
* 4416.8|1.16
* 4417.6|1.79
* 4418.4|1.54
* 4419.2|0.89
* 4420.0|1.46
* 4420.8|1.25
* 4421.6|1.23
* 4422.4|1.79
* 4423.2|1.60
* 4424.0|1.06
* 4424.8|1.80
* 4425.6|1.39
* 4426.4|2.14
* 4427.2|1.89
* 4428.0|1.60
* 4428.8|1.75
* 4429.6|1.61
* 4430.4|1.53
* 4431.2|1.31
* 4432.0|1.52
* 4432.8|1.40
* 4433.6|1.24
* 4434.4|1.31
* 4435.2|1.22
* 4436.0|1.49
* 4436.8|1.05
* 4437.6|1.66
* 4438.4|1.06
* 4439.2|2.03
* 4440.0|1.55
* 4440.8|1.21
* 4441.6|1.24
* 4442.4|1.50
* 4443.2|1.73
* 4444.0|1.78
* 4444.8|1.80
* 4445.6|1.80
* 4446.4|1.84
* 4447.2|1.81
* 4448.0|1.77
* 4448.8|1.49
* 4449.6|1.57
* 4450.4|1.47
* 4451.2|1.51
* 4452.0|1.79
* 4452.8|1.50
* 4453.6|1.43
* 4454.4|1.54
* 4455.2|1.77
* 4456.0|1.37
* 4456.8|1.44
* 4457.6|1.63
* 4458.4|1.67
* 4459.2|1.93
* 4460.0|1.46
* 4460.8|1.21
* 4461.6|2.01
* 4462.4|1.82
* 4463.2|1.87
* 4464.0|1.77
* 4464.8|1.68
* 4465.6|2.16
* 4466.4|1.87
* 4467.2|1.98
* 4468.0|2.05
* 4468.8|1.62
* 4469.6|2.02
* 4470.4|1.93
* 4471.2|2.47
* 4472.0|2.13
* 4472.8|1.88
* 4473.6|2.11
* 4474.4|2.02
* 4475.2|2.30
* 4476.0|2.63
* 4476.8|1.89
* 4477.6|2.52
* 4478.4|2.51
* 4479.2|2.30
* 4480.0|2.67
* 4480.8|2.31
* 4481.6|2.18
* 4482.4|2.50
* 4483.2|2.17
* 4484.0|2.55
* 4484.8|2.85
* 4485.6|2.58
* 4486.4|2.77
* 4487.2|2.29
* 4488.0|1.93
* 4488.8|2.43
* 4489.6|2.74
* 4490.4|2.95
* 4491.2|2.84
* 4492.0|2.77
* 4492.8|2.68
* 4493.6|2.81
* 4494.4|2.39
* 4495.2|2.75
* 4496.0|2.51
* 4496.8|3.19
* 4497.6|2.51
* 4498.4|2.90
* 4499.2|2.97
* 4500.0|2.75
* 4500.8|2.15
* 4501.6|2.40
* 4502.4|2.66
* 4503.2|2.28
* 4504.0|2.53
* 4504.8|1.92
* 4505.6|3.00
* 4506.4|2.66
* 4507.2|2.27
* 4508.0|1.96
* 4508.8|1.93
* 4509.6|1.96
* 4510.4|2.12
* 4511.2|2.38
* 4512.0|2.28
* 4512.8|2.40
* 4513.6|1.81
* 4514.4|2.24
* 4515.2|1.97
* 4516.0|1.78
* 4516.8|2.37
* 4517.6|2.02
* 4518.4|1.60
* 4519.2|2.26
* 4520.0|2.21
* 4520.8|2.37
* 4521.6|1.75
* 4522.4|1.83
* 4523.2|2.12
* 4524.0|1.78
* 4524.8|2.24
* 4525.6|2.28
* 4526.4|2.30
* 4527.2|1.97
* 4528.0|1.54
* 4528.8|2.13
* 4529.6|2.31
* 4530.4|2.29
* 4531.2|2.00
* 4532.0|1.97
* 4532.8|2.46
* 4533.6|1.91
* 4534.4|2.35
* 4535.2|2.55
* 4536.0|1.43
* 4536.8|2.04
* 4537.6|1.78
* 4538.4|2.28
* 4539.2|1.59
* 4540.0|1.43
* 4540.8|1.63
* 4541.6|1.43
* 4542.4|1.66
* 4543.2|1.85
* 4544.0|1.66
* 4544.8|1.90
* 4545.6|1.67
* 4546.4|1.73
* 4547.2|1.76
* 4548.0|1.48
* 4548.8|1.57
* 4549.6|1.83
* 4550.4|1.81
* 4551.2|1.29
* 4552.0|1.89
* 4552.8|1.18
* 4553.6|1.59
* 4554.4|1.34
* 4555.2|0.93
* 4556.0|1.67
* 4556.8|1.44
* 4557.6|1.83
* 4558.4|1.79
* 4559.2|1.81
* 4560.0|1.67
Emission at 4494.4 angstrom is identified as C IV 1549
